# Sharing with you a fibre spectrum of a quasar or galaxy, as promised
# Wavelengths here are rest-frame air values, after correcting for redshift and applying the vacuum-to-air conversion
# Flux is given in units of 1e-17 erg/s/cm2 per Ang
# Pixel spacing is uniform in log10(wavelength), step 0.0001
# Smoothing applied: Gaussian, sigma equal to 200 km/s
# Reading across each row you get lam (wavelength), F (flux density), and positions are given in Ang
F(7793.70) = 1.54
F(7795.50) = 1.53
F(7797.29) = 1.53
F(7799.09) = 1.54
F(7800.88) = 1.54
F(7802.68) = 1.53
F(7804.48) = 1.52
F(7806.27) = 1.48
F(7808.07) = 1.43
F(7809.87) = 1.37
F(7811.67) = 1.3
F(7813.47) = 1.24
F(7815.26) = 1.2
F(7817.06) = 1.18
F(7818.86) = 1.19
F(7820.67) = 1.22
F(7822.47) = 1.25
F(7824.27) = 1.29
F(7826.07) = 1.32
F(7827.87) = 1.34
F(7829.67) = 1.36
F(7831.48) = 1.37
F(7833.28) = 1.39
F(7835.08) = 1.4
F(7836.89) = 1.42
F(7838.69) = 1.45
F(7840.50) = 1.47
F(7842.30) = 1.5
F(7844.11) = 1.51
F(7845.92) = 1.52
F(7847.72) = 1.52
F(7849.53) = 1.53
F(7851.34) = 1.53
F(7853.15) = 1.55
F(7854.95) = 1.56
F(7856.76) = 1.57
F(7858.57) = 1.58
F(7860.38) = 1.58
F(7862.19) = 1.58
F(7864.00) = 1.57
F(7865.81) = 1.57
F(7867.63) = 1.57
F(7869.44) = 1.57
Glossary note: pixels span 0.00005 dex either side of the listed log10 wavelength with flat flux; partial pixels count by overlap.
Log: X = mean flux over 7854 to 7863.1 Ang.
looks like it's 1.58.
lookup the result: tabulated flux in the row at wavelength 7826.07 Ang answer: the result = 1.32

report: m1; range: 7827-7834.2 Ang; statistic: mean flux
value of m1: 1.37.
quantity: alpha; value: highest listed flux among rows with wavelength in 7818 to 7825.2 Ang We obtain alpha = 1.29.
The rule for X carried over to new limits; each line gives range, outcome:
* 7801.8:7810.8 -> 1.47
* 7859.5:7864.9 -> 1.58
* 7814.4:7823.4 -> 1.21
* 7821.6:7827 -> 1.29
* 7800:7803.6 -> 1.53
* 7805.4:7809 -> 1.45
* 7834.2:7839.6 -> 1.42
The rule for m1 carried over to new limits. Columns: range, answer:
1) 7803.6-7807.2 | 1.5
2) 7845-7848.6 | 1.52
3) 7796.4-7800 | 1.54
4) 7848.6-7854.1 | 1.54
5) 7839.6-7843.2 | 1.49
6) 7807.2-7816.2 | 1.31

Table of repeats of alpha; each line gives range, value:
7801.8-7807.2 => 1.53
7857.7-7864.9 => 1.58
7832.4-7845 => 1.51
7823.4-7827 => 1.32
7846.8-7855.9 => 1.56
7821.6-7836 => 1.4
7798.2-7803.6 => 1.54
